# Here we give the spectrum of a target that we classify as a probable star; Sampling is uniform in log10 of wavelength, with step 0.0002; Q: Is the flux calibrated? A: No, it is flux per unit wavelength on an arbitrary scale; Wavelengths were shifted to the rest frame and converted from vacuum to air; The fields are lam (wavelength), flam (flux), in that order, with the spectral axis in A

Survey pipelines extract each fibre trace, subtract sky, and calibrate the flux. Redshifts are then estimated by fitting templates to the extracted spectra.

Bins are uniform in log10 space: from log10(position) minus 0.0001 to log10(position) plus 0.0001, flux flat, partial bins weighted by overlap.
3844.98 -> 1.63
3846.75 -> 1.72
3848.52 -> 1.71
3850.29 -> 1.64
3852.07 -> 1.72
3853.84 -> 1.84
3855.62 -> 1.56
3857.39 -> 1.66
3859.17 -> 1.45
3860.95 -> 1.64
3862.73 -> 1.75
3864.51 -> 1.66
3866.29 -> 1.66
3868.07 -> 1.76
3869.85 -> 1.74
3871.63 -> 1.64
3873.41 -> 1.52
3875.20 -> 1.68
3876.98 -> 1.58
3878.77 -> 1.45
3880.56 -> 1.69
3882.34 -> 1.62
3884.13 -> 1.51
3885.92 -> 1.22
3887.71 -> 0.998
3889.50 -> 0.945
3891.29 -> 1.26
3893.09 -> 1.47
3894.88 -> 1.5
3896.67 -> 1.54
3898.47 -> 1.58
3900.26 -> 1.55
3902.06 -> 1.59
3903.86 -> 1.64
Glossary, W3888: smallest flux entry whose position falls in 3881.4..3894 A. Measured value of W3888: 0.945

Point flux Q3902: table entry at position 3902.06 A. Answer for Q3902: 1.59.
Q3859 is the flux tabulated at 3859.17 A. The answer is 1.45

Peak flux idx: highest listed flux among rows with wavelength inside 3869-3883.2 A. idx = 1.74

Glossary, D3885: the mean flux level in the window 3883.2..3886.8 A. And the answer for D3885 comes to 1.37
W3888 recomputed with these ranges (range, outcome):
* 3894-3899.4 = 1.5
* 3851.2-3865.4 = 1.45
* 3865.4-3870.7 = 1.66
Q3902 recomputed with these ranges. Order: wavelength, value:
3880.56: 1.69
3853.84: 1.84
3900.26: 1.55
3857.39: 1.66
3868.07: 1.76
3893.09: 1.47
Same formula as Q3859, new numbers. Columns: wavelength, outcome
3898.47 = 1.58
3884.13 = 1.51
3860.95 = 1.64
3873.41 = 1.52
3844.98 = 1.63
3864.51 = 1.66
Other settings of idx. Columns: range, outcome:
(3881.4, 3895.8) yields 1.62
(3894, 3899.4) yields 1.58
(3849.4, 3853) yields 1.72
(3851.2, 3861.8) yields 1.84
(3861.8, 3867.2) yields 1.75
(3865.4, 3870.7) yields 1.76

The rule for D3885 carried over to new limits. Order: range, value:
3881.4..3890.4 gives 1.26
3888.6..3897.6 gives 1.34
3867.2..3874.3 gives 1.67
